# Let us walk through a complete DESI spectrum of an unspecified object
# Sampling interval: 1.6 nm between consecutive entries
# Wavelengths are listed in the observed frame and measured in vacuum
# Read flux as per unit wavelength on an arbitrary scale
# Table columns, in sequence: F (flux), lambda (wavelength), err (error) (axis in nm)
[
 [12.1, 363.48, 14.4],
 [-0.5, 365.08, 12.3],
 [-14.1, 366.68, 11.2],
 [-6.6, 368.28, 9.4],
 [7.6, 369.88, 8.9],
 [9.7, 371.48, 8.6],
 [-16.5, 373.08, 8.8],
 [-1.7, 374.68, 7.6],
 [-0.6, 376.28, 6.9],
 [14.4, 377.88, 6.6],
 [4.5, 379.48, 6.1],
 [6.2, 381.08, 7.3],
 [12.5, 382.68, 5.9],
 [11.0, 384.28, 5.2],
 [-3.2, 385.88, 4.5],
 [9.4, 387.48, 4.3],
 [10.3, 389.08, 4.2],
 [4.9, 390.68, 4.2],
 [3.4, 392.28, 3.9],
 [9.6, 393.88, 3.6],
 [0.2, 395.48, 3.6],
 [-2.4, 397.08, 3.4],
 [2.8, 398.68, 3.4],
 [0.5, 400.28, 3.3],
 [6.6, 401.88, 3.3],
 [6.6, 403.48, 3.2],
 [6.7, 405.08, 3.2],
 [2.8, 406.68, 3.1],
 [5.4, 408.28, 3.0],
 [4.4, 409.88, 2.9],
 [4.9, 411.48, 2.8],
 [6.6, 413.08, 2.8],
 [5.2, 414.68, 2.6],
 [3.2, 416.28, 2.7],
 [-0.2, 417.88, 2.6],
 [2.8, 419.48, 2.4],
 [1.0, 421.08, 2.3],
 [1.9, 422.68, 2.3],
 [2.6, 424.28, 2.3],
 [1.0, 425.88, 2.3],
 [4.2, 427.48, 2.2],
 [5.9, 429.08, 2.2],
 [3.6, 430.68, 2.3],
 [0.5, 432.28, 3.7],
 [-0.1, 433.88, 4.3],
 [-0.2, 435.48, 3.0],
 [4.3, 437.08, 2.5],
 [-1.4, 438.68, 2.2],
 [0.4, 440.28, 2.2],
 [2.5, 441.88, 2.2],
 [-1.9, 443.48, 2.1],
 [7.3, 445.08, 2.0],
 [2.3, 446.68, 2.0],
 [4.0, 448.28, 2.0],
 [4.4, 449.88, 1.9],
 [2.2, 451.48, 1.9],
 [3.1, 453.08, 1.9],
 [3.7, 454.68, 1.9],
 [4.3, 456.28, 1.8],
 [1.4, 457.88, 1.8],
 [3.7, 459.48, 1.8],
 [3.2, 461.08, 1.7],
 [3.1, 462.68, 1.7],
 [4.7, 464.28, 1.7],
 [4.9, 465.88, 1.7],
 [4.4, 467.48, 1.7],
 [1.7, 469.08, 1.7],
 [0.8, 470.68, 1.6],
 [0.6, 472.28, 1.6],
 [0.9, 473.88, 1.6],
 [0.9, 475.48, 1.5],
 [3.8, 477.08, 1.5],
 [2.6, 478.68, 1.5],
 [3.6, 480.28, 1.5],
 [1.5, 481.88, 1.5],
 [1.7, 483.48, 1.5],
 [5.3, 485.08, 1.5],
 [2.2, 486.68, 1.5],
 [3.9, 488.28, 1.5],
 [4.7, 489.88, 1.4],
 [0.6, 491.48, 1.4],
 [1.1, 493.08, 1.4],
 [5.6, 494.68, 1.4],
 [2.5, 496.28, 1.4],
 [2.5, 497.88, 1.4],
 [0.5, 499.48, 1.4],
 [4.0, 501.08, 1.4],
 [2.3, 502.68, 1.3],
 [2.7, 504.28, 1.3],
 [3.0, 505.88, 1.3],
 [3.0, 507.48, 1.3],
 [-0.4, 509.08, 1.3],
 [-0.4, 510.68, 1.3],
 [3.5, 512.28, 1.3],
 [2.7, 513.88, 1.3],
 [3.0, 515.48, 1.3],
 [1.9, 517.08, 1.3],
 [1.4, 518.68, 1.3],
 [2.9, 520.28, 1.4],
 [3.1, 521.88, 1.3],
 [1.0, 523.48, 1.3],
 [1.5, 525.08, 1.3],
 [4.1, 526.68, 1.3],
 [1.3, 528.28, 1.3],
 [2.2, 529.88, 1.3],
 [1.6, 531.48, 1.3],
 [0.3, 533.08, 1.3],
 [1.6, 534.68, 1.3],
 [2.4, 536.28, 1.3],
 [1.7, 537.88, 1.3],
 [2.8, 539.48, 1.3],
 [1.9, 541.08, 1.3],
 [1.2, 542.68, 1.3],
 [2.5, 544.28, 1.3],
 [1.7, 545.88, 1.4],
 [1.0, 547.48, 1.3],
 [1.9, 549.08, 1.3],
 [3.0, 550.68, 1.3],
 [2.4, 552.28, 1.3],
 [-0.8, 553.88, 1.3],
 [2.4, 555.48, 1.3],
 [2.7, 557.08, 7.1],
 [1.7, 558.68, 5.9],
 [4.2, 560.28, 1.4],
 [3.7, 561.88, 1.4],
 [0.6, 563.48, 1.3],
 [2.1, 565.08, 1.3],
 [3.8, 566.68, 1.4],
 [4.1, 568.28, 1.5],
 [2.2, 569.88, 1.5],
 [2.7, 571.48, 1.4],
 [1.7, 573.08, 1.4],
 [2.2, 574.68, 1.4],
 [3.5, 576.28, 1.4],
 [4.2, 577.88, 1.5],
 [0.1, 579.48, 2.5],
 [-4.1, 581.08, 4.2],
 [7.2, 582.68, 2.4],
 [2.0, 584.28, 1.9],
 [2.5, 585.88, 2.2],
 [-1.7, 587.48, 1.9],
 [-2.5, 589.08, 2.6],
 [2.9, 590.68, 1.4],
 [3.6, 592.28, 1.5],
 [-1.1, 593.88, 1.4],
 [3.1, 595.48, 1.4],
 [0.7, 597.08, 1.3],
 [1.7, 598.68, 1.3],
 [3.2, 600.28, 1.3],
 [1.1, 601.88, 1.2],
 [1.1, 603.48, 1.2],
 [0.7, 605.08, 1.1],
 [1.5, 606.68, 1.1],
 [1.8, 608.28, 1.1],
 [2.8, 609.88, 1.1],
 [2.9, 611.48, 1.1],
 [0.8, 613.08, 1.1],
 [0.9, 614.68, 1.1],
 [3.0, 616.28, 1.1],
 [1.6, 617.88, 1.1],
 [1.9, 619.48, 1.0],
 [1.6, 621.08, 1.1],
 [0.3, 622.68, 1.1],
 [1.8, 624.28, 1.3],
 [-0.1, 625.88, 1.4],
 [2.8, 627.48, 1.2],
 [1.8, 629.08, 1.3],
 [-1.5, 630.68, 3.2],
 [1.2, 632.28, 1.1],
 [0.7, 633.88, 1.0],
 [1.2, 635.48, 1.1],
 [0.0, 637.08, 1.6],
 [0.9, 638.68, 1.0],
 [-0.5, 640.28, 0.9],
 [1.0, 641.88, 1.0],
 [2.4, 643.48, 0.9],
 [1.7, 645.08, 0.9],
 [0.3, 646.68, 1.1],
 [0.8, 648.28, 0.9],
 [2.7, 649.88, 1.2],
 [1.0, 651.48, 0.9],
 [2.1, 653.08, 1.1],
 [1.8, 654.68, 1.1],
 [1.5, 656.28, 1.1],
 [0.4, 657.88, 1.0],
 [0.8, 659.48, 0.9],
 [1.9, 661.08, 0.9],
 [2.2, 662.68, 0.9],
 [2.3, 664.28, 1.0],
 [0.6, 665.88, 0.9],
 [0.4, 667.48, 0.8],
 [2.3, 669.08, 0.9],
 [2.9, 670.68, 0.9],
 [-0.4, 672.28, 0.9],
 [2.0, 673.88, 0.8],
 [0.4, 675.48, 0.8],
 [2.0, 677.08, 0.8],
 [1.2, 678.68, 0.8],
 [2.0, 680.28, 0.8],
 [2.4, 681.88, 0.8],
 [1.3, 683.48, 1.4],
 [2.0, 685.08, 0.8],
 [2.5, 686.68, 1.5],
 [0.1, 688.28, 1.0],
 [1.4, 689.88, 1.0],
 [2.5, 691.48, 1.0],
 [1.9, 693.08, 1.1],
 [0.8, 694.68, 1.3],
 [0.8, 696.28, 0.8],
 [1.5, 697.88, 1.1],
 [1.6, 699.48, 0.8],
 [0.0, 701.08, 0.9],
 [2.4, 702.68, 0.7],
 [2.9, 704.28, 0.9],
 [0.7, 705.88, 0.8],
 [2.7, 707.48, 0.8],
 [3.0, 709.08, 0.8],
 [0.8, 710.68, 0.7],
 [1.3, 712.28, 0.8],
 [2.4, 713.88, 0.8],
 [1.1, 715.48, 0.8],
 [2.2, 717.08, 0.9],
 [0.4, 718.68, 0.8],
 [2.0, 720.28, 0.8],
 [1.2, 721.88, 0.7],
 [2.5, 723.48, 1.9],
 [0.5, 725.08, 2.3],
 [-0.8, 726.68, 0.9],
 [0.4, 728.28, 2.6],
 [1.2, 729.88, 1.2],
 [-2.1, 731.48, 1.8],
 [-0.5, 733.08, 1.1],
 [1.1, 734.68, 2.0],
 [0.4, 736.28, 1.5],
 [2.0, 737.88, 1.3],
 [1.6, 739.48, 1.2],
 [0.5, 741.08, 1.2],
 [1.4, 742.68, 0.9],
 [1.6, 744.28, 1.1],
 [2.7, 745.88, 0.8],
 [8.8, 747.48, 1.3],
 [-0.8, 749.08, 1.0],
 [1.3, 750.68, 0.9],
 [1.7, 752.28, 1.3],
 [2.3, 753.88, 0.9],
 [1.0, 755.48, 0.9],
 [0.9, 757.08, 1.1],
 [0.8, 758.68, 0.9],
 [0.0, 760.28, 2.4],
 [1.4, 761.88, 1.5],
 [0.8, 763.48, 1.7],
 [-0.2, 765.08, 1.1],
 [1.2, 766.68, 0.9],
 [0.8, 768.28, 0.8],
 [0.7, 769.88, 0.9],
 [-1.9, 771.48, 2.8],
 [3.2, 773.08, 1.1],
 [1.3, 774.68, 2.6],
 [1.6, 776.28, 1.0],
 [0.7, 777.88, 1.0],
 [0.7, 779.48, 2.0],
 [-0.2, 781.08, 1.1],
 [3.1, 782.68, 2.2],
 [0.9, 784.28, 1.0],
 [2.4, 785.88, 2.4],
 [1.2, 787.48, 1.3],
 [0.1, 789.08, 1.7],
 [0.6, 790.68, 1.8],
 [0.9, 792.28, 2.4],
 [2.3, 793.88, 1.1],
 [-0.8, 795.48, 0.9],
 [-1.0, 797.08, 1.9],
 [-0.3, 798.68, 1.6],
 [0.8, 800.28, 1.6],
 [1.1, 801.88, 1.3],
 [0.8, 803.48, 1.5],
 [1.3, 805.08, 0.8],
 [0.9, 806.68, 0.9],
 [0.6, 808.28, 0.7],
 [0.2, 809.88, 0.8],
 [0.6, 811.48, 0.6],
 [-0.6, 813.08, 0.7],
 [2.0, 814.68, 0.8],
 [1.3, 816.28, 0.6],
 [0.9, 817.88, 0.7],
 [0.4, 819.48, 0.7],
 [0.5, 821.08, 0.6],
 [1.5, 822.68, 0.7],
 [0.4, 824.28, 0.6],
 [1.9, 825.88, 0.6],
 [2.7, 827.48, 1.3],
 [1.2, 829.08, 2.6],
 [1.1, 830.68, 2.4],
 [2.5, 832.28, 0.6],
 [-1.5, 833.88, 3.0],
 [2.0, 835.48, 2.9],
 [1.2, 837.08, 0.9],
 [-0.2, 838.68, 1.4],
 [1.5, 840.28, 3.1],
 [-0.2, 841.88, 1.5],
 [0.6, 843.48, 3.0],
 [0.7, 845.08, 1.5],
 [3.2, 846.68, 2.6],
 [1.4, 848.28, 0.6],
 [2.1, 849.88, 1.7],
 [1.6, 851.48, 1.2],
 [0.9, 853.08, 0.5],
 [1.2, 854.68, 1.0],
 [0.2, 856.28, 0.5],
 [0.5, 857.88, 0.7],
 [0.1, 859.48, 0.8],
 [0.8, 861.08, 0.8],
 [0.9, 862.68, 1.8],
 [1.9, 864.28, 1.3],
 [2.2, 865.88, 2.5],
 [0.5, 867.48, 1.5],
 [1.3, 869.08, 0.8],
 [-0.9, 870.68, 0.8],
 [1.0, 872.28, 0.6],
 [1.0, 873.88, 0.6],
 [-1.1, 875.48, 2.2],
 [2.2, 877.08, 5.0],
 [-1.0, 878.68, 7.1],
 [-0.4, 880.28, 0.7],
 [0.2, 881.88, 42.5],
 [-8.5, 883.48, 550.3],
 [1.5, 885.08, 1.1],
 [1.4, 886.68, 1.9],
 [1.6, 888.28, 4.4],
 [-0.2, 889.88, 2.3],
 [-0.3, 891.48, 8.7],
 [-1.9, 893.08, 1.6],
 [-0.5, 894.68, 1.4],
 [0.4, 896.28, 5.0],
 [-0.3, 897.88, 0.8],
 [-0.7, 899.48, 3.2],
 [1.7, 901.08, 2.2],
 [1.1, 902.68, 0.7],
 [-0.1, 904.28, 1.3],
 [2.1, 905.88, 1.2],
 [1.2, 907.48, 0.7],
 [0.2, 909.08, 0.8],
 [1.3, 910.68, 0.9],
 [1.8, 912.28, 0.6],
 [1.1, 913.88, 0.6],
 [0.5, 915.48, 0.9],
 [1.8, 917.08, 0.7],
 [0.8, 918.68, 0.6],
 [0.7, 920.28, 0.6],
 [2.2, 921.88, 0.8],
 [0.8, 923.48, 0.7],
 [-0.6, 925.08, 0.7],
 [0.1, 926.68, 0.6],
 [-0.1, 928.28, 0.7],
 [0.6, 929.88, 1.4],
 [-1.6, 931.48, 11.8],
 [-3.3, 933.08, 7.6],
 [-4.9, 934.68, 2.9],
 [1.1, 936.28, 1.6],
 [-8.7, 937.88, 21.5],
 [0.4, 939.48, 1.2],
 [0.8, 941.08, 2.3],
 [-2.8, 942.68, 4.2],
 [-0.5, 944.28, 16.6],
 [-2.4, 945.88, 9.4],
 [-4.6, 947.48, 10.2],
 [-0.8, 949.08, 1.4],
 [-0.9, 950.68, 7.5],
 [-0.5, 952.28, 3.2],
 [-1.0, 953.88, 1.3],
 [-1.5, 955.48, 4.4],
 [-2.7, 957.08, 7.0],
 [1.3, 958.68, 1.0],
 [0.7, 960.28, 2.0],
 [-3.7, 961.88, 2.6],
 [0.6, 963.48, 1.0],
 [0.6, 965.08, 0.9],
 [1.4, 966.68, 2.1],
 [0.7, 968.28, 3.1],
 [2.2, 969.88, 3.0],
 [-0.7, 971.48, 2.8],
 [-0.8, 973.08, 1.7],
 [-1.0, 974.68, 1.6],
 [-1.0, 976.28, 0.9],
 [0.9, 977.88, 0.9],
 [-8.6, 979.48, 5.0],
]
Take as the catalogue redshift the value 0.492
